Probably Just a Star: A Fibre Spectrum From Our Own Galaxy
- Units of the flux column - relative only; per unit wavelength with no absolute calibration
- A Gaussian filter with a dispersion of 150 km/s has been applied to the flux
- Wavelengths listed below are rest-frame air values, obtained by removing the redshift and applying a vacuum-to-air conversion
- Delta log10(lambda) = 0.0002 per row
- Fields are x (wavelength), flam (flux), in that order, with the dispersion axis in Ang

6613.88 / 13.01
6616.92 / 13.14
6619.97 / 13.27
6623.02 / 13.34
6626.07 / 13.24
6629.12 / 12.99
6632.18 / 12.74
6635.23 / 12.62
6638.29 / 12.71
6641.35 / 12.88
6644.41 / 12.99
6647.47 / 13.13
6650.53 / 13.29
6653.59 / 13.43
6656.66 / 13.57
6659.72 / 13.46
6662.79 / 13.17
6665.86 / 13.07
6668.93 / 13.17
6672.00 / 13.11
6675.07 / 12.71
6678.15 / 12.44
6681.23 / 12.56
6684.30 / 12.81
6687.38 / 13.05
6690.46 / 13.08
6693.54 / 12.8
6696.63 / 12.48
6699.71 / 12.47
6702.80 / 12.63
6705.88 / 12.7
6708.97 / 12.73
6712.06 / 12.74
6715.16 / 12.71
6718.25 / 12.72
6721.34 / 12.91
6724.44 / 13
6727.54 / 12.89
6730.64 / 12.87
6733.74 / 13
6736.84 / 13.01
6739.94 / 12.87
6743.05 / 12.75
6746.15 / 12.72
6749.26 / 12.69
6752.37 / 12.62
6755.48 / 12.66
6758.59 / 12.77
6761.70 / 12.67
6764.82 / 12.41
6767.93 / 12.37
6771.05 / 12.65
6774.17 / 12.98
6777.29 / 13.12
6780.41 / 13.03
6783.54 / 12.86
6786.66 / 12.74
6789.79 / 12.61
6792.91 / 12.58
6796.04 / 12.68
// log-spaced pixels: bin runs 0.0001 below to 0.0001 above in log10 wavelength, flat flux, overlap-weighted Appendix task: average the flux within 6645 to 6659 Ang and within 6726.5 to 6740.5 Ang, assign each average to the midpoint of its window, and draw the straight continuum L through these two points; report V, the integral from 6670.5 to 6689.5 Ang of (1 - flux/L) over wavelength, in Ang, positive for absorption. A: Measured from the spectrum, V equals 0.6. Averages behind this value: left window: 13.3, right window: 12.9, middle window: 12.8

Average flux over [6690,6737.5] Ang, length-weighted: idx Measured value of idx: 12.8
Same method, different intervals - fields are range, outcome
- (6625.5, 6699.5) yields 13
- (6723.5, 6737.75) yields 12.9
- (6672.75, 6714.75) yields 12.7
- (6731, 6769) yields 12.7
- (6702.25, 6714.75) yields 12.7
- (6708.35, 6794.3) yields 12.8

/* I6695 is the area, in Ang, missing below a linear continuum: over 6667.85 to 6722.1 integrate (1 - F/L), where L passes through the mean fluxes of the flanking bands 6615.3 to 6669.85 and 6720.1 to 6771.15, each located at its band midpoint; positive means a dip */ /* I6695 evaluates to 0.7 Ang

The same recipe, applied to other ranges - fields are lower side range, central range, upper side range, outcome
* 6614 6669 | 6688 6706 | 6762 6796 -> 0.3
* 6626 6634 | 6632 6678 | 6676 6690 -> -0.8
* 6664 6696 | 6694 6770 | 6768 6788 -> 0.8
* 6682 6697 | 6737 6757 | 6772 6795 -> 0.2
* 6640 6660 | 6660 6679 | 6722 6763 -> 0.2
